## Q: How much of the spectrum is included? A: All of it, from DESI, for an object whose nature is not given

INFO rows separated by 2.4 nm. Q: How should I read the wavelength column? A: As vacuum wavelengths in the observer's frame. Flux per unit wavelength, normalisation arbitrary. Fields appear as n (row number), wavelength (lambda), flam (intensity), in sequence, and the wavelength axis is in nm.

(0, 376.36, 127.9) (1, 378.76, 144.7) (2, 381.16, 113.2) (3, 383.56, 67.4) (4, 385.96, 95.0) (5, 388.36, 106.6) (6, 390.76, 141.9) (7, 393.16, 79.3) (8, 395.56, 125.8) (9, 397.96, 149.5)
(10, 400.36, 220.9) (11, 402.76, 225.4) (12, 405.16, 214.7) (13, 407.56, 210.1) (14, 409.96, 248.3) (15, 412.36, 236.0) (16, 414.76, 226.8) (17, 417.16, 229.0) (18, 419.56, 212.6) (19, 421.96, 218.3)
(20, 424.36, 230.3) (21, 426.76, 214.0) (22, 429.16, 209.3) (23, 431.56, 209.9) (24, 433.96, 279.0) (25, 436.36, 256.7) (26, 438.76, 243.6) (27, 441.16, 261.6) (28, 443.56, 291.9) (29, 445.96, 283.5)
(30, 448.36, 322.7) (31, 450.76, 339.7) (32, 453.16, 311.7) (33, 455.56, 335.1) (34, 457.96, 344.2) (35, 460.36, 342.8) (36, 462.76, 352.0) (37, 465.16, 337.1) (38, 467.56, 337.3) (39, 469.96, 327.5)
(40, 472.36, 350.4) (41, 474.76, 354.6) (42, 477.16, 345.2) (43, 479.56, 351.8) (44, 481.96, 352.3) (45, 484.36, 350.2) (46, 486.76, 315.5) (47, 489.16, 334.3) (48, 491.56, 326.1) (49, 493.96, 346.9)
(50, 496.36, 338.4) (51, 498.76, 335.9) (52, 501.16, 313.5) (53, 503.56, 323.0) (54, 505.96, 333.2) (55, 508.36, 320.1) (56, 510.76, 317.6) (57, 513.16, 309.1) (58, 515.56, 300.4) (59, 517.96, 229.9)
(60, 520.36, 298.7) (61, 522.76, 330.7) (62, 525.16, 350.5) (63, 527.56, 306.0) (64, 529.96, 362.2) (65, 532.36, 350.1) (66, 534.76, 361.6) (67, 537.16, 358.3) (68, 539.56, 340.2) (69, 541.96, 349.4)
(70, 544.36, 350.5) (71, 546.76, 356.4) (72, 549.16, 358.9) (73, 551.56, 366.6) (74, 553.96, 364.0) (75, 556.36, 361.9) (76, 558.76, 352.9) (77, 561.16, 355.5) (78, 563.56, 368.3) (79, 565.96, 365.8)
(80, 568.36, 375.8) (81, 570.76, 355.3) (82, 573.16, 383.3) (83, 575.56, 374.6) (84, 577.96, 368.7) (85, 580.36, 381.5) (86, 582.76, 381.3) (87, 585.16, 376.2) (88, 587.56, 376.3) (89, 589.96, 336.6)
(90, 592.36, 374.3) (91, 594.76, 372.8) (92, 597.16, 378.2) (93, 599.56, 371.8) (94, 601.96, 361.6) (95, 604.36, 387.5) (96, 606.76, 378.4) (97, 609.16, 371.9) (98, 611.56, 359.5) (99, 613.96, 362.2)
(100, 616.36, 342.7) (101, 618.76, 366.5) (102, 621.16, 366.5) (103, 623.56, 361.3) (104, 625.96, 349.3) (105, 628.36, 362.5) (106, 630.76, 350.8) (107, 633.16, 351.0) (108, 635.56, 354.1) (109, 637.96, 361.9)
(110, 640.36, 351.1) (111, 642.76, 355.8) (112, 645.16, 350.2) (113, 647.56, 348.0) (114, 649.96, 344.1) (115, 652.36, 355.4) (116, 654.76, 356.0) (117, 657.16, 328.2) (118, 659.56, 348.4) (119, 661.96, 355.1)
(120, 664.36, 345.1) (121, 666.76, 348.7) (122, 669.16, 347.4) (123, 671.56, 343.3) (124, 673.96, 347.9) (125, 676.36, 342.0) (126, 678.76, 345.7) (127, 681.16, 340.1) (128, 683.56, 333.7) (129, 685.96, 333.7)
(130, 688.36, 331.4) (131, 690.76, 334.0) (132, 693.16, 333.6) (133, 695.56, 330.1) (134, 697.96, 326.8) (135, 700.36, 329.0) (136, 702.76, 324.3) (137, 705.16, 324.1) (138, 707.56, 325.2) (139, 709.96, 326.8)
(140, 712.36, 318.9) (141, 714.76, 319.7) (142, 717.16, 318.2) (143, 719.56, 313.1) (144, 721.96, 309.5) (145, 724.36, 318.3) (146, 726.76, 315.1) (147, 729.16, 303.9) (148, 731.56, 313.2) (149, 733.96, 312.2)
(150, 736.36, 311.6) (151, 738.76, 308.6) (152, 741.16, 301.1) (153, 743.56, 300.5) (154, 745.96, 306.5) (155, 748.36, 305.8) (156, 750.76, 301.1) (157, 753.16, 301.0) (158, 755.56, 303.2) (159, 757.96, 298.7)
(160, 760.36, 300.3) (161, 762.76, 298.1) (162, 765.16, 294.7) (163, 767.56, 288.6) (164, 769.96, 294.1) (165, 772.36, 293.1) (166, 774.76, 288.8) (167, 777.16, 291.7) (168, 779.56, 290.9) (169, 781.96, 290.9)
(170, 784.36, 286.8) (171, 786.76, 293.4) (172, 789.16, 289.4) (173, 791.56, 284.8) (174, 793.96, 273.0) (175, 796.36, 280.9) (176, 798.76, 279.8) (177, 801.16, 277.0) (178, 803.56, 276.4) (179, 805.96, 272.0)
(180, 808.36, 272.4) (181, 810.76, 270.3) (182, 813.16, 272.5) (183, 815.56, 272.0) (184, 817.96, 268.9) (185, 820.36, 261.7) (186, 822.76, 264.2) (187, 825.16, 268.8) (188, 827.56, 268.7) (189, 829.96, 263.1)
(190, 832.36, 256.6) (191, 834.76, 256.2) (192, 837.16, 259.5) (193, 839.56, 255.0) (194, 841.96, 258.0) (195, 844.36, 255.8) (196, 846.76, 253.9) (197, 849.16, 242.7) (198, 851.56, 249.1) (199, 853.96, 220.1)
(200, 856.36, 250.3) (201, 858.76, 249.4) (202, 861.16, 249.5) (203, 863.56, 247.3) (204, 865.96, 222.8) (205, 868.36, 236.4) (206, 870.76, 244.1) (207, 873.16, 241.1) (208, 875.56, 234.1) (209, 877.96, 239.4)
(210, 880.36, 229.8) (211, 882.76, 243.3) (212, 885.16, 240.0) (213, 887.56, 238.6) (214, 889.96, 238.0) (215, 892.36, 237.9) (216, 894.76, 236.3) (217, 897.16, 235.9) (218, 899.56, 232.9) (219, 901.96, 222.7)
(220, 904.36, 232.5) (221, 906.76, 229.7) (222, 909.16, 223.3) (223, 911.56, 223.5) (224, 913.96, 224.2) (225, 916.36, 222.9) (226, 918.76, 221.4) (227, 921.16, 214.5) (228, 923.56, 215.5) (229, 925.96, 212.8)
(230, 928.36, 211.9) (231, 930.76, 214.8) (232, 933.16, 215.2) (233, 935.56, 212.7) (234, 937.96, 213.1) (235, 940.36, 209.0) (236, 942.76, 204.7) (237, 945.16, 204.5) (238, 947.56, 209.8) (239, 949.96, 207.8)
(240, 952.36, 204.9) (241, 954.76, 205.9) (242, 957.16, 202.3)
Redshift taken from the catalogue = 0.000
